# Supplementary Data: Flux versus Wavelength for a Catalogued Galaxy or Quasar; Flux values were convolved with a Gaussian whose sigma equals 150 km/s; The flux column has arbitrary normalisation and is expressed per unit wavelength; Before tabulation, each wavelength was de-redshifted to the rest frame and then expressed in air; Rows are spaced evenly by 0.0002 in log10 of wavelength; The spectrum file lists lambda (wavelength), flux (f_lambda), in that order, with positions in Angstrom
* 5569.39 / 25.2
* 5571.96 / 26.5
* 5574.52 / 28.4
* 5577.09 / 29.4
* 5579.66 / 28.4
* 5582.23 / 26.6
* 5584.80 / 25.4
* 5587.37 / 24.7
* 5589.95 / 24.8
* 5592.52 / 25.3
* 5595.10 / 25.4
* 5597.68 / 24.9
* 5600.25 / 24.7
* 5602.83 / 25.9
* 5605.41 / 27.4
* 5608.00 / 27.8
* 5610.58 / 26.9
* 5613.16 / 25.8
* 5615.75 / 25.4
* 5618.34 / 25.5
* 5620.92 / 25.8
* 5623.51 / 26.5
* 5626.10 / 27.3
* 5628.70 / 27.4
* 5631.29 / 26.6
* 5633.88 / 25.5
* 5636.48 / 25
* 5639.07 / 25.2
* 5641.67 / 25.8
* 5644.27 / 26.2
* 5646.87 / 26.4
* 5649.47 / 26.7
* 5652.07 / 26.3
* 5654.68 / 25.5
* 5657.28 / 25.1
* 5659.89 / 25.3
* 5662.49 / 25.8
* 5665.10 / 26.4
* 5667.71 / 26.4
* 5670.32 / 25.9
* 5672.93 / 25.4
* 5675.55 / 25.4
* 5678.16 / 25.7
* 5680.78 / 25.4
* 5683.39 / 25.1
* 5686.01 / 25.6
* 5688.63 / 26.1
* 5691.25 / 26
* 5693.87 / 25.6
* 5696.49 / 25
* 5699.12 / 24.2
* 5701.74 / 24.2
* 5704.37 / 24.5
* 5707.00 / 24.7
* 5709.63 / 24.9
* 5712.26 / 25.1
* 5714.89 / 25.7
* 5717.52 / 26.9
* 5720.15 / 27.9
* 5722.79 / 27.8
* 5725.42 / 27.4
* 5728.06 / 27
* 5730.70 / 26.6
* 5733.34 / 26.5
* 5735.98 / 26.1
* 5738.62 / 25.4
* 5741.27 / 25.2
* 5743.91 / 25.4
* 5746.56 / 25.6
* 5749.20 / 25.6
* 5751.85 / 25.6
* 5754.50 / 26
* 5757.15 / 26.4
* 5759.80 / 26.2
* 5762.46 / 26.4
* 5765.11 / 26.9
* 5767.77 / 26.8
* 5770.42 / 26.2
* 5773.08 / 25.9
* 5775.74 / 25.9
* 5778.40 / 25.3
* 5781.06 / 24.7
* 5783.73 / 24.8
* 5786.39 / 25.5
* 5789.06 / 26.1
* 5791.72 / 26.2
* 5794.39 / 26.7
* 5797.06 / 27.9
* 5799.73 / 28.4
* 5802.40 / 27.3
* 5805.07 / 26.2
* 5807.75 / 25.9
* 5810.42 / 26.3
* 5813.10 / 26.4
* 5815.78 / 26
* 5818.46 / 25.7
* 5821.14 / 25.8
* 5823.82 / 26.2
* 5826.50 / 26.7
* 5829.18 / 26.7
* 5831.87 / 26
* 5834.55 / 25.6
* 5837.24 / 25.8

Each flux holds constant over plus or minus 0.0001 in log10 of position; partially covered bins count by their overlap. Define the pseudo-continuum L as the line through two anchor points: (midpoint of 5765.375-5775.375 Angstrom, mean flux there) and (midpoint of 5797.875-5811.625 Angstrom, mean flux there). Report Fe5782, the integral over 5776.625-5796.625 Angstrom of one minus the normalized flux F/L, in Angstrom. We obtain 0.6 Angstrom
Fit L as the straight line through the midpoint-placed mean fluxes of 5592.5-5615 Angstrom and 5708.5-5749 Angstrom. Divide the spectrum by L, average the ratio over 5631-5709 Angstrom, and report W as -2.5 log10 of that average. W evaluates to 0.02 mag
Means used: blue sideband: 26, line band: 25.5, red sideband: 26.2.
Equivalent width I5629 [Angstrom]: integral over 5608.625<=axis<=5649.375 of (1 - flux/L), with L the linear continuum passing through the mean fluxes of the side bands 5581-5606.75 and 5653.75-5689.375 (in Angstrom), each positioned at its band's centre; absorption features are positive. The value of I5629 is -0.9 Angstrom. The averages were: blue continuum 25.5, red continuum 25.6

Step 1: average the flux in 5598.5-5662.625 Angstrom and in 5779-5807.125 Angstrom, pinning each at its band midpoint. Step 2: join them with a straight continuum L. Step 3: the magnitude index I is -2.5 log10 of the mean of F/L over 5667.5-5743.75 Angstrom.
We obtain 0.02 mag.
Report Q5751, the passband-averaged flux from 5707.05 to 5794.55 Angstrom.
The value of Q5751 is 26.1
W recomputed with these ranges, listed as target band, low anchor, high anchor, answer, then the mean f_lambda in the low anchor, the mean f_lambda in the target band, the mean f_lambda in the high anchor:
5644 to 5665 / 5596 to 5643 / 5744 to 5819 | 0.01 mag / 26.1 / 25.9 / 26.2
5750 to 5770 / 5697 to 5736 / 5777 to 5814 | -0.01 mag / 25.9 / 26.3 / 26.3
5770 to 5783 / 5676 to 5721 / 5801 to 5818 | 0.02 mag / 25.4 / 25.5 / 26.3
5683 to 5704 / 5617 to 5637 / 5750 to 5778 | 0.04 mag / 26.2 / 25.2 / 26.2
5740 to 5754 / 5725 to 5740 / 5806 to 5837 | 0.04 mag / 26.4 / 25.5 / 26.1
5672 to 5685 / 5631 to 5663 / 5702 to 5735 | 0.02 mag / 25.8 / 25.4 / 26.2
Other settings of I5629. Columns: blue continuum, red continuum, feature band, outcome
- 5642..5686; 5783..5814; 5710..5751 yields -0.1 Angstrom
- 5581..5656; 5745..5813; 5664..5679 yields 0.1 Angstrom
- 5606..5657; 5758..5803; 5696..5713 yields 1.0 Angstrom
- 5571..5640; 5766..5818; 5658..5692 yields 0.7 Angstrom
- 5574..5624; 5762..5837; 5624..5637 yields -0.1 Angstrom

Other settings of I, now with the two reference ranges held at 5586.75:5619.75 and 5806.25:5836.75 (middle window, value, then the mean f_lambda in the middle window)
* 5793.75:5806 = -0.05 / 27.4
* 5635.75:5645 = 0.01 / 25.6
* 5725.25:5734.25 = -0.04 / 26.8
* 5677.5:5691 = 0.01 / 25.6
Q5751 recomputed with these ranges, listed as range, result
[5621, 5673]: 26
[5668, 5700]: 25.5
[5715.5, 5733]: 27.2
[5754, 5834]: 26.2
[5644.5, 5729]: 25.8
